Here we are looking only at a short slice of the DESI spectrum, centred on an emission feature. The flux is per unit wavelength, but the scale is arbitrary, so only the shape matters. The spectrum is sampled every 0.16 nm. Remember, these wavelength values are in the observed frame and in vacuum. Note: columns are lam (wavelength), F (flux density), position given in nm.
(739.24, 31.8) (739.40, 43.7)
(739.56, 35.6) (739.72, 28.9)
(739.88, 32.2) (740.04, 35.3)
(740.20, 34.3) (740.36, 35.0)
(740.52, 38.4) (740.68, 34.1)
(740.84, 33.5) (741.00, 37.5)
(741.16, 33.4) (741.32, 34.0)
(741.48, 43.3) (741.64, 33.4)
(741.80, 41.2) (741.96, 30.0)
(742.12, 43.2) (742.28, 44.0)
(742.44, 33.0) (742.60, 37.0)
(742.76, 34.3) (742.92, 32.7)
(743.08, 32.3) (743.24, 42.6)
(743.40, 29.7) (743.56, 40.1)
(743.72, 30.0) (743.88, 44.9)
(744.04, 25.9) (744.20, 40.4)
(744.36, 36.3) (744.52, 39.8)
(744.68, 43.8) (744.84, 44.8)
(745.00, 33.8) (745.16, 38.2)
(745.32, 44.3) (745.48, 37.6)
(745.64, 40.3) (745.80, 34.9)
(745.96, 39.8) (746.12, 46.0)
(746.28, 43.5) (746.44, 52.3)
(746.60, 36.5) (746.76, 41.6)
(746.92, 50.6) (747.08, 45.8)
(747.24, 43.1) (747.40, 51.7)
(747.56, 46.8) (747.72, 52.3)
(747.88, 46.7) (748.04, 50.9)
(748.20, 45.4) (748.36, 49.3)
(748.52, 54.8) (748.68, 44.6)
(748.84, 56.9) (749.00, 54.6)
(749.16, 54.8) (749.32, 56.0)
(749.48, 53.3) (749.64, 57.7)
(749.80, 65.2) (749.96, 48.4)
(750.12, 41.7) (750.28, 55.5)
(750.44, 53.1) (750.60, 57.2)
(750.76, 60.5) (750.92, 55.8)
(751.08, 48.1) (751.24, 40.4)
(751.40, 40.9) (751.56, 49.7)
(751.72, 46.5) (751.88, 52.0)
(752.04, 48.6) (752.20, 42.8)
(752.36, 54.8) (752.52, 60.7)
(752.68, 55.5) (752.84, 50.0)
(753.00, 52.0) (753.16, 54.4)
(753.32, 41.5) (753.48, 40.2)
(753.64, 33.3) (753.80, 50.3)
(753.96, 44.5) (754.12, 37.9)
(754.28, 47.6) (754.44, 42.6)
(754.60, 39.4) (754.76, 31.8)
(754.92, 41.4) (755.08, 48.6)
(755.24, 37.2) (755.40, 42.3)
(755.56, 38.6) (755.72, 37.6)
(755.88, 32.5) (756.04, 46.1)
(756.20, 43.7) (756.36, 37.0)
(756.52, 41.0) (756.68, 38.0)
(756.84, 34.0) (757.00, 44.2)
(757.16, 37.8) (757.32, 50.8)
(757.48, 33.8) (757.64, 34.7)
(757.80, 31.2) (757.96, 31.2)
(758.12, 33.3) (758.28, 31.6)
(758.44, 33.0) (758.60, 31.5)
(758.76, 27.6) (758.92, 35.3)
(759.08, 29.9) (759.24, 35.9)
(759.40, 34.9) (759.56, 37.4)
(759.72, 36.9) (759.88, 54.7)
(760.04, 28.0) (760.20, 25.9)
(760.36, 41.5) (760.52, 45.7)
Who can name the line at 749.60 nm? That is Mg II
